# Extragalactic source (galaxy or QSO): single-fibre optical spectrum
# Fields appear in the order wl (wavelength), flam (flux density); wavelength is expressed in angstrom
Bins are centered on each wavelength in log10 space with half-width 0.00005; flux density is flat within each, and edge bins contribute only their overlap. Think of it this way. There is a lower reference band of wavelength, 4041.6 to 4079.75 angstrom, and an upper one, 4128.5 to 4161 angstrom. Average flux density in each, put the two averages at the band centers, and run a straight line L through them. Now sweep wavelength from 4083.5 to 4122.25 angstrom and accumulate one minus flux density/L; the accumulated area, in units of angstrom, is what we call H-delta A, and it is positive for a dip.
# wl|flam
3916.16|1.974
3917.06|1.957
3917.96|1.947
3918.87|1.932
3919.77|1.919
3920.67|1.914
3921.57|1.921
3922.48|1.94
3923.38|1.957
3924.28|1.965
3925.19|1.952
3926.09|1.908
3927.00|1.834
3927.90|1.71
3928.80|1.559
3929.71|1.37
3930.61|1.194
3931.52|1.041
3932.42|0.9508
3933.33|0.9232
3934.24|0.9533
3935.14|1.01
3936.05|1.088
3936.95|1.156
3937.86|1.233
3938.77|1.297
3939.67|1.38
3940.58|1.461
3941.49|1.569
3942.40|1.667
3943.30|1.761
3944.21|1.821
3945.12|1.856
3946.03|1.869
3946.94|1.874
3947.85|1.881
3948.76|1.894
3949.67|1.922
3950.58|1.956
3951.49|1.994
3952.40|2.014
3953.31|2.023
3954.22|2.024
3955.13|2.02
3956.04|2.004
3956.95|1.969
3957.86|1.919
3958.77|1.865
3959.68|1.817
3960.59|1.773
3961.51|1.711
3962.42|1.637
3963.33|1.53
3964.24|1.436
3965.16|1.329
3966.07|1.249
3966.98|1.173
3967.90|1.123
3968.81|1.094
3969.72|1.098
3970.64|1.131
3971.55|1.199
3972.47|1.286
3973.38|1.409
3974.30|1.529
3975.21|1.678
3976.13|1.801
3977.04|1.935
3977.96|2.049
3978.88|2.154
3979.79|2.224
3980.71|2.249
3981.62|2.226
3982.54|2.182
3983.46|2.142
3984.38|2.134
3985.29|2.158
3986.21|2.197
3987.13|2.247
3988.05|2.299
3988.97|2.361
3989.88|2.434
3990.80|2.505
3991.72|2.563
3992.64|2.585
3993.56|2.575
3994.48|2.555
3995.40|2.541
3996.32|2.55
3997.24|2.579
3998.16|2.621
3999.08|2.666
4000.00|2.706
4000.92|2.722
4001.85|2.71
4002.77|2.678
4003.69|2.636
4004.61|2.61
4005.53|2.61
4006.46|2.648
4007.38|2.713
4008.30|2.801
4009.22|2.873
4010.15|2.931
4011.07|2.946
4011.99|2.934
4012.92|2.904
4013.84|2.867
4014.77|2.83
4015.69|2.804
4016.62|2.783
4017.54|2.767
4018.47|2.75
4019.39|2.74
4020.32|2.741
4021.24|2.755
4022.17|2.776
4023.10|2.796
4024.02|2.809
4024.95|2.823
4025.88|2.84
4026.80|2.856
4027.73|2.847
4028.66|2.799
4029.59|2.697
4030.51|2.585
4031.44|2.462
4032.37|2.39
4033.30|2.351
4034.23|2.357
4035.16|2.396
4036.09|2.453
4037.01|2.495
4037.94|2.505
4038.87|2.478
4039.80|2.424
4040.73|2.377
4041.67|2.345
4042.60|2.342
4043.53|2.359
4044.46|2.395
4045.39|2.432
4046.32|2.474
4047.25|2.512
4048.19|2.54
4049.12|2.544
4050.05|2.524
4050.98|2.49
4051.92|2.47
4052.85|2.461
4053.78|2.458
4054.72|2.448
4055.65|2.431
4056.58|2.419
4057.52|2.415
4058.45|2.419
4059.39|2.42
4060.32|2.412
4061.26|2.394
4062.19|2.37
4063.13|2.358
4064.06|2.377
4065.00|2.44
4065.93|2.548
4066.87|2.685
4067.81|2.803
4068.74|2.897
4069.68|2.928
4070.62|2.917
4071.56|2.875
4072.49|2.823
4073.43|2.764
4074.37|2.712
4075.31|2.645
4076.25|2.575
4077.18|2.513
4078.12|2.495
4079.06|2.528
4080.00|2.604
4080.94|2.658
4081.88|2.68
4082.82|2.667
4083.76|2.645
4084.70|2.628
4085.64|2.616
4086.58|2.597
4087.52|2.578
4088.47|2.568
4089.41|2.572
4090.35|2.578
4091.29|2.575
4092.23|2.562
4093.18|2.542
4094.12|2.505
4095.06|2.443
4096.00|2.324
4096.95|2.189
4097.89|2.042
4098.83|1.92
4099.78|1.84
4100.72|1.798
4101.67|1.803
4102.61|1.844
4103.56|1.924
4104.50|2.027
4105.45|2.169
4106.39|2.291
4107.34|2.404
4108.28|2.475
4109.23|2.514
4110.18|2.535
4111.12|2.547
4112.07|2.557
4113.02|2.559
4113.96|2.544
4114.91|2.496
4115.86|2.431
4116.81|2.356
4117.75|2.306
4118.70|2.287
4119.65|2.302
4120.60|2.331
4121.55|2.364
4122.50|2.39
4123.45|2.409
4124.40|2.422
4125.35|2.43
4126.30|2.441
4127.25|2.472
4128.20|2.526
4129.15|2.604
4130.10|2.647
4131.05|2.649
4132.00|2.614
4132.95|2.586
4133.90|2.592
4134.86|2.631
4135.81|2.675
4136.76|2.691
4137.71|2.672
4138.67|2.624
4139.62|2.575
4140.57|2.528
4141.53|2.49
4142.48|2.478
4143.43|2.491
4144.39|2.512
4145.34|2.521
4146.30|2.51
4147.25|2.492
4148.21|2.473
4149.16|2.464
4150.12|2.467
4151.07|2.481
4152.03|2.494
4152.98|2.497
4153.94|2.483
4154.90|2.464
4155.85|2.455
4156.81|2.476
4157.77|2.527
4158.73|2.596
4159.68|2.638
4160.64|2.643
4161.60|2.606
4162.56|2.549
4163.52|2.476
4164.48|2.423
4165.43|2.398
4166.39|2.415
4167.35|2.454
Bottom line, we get 2.9 angstrom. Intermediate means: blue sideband 2.54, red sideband 2.55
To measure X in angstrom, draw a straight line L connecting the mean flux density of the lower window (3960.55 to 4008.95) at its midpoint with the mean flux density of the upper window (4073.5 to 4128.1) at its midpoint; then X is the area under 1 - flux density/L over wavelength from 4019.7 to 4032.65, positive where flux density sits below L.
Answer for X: -3.1 angstrom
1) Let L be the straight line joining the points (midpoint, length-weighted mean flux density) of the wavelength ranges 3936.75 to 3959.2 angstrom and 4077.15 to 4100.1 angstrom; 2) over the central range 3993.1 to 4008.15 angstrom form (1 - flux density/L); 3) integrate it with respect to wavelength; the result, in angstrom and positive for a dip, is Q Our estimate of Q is -4.4 angstrom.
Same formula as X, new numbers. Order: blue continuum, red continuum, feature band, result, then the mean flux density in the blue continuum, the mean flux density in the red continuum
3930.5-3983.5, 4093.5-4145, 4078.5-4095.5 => -2.6 angstrom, 1.62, 2.4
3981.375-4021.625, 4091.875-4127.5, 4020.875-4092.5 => -3.4 angstrom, 2.61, 2.31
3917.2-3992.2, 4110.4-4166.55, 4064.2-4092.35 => -5.0 angstrom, 1.74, 2.51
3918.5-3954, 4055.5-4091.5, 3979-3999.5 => -3.9 angstrom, 1.63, 2.59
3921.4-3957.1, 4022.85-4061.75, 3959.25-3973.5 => 3.8 angstrom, 1.64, 2.51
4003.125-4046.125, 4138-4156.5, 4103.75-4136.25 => 1.0 angstrom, 2.65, 2.5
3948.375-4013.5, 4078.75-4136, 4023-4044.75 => -2.9 angstrom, 2.13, 2.42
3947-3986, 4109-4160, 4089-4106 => 1.0 angstrom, 1.76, 2.51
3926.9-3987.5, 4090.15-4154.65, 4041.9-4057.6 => -2.8 angstrom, 1.66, 2.42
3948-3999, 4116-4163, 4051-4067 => -1.5 angstrom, 1.95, 2.51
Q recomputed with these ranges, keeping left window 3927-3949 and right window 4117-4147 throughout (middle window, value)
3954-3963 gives -1.8 angstrom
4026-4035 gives -3.0 angstrom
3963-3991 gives -2.0 angstrom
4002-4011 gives -4.5 angstrom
